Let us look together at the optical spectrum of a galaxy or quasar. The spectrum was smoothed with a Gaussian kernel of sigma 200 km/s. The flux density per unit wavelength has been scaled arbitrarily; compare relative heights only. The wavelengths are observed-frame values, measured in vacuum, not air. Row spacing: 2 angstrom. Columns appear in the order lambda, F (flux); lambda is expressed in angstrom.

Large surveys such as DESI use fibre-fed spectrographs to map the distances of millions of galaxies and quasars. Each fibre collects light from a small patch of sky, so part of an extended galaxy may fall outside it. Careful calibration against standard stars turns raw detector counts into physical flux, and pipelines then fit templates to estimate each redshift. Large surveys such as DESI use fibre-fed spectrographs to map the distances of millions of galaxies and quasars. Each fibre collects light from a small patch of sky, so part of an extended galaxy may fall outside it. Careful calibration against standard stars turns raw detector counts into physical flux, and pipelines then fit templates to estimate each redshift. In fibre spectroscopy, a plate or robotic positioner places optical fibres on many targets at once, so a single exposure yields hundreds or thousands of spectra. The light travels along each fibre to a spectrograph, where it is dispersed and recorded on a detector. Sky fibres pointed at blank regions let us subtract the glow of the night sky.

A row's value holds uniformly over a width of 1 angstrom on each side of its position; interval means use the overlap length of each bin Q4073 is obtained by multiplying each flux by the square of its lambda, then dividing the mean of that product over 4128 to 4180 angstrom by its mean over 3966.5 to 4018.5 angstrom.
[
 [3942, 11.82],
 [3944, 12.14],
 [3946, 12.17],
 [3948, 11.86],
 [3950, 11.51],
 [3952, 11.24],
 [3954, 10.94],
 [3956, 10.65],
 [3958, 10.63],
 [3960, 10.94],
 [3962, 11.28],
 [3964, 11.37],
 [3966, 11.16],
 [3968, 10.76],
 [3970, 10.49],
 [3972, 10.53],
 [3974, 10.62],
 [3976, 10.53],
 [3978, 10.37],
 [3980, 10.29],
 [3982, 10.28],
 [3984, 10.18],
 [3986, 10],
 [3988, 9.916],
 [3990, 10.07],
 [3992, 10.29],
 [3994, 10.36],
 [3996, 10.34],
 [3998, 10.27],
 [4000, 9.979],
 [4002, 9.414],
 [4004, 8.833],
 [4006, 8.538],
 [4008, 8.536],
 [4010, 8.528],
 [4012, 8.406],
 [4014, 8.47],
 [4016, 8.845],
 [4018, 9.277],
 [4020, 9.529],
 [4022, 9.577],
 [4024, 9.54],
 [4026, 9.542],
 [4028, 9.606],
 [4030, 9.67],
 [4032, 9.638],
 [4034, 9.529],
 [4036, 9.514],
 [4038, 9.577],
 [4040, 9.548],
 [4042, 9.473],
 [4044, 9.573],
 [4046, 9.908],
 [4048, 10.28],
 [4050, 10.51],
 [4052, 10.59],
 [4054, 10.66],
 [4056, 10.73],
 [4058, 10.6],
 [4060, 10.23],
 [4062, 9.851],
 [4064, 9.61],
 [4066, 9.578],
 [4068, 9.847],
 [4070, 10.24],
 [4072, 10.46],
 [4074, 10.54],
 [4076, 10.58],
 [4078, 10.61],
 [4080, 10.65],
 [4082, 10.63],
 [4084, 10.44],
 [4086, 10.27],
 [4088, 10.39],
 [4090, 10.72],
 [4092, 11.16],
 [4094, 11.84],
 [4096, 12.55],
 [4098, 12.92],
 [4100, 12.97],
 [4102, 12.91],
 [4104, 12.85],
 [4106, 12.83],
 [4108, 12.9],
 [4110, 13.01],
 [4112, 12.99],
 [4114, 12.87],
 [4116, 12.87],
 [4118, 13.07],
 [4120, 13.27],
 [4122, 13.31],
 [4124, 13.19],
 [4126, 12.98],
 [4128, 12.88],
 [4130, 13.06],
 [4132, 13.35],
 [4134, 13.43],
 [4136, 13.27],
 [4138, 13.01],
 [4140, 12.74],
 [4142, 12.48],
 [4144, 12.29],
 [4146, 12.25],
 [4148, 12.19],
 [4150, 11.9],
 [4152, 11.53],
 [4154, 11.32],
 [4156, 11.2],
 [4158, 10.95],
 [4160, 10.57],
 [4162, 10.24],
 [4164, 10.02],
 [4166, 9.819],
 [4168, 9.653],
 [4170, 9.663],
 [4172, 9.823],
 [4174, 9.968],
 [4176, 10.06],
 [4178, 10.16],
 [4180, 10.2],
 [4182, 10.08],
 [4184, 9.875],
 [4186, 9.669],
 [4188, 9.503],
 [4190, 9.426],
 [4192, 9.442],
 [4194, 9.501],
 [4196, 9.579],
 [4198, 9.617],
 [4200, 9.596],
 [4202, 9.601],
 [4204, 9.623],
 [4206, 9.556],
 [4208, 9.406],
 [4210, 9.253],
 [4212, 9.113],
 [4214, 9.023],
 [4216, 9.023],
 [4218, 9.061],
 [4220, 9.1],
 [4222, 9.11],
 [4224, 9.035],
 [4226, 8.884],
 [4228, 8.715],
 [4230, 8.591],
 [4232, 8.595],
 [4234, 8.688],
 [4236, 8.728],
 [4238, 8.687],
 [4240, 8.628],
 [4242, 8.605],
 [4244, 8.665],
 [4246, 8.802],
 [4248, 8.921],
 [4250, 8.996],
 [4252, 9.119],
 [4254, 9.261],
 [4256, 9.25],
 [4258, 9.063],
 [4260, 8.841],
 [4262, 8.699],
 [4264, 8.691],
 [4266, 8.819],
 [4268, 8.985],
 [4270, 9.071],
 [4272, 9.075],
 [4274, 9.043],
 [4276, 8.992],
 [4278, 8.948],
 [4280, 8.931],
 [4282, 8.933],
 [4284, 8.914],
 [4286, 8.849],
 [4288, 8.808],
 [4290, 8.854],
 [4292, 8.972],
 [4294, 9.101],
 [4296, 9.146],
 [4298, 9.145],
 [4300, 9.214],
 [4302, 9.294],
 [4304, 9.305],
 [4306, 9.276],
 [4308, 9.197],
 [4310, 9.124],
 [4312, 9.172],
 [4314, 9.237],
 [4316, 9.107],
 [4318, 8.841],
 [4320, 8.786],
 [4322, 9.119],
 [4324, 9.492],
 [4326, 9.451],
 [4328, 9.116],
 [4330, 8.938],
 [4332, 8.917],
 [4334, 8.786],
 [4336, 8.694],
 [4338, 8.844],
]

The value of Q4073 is 1.3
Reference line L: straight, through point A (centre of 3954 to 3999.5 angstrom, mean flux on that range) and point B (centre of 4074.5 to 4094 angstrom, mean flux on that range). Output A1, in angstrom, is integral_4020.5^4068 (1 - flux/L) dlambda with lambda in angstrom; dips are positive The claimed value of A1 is 3.3 angstrom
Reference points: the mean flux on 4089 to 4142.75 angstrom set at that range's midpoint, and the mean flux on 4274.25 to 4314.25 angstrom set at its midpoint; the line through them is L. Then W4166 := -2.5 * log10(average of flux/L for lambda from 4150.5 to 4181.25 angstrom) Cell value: 0.14 mag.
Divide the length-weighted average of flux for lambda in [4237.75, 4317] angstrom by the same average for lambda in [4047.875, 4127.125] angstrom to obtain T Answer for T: 0.78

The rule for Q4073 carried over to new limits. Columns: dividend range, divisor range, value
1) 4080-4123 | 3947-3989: 1.21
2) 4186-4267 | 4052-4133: 0.83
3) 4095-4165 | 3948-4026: 1.33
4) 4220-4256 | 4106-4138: 0.71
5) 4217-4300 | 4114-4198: 0.83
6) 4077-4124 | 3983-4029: 1.34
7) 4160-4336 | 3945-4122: 0.96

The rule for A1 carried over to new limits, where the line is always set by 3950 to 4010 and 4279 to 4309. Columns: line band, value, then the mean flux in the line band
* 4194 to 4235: 0.9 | 9.17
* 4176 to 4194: -0.6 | 9.79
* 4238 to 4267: 1.1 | 8.88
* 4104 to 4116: -3.8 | 12.9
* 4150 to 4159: -1.6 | 11.3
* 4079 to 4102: -3.6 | 11.4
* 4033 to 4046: 0.6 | 9.56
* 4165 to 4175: -0.2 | 9.79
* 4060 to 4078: -0.3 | 10.1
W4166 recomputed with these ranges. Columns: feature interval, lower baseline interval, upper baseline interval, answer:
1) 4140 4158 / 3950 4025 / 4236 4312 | -0.25 mag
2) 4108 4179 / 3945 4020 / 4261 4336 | -0.23 mag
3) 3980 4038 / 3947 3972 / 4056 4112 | 0.16 mag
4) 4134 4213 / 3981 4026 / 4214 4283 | -0.16 mag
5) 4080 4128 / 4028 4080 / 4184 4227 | -0.24 mag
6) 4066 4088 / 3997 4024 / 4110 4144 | 0.10 mag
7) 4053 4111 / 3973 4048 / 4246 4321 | -0.17 mag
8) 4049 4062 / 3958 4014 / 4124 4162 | 0.05 mag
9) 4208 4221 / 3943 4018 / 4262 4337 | 0.03 mag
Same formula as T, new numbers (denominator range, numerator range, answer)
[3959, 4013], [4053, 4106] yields 1.09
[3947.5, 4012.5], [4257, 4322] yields 0.88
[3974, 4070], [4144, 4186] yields 1.08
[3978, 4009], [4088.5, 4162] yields 1.27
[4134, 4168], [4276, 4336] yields 0.78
